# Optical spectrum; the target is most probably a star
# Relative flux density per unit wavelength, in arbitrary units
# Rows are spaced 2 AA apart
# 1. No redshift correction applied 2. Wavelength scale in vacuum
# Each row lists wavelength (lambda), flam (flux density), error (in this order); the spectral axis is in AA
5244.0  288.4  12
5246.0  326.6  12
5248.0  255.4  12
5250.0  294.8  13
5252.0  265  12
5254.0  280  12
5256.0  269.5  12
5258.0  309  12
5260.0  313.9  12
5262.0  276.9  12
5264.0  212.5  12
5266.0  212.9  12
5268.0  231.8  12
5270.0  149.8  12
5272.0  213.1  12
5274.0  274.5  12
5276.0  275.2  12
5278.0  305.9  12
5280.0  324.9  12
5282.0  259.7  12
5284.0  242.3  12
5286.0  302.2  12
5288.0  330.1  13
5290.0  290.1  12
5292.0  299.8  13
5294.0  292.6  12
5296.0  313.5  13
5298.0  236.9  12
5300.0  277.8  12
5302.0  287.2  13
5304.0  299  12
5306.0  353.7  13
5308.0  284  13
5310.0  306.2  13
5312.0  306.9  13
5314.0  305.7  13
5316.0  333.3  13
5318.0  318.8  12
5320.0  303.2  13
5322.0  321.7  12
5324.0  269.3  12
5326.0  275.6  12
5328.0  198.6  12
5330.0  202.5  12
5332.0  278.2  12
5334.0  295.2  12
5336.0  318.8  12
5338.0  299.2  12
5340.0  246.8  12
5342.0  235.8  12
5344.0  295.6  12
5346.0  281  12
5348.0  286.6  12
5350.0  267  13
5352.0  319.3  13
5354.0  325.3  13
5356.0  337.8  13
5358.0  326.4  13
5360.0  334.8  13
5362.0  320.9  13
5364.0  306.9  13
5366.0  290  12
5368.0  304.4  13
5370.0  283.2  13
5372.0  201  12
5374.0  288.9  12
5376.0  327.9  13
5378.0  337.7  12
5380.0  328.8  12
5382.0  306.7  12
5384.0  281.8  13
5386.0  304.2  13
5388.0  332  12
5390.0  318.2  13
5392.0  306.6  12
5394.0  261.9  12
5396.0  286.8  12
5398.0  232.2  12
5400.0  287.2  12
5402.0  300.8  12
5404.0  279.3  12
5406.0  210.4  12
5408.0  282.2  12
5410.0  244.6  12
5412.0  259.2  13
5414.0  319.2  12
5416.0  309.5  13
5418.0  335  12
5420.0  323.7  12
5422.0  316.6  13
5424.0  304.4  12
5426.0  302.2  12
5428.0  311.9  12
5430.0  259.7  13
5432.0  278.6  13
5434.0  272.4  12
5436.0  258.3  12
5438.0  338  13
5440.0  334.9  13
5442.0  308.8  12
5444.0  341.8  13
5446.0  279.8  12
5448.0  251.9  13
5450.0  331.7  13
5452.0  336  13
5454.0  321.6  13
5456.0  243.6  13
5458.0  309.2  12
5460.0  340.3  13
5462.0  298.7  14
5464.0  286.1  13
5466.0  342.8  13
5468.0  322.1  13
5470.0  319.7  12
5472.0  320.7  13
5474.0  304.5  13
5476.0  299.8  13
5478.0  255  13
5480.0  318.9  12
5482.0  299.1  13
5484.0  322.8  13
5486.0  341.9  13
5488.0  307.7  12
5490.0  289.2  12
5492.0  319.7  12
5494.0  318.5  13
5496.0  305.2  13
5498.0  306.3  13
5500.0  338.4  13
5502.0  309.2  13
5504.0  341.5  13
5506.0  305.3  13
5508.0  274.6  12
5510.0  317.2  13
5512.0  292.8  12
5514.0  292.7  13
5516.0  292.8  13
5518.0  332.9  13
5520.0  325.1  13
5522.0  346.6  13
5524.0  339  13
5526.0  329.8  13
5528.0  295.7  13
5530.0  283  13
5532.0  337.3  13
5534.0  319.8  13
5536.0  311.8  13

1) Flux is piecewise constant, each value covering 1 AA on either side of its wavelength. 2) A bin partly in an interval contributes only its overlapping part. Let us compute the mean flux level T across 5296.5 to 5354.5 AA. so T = 287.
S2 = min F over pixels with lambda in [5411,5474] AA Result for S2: 243.6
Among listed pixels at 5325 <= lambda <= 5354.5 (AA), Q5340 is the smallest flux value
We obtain 198.6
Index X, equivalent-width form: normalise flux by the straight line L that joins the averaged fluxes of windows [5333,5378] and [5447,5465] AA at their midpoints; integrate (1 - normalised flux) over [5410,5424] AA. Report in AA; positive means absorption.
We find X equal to -0.26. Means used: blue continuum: 296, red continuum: 302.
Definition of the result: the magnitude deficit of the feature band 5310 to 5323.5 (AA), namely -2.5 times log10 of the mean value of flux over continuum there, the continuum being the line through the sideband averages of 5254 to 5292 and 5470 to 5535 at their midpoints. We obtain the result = -0.13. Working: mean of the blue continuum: 268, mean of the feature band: 313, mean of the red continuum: 312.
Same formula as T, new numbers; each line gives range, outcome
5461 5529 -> 312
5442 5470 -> 309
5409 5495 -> 305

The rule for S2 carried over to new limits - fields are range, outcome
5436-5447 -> 258.3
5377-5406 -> 210.4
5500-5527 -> 274.6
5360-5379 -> 201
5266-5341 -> 149.8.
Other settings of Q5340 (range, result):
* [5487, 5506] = 289.2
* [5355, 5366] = 290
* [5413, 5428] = 302.2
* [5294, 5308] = 236.9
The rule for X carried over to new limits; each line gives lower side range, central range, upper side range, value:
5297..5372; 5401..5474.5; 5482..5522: 1.2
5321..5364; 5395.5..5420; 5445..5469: 1.4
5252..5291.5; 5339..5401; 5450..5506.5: -1.5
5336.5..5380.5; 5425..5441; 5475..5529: 0.5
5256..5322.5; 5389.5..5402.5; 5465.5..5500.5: 0.7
